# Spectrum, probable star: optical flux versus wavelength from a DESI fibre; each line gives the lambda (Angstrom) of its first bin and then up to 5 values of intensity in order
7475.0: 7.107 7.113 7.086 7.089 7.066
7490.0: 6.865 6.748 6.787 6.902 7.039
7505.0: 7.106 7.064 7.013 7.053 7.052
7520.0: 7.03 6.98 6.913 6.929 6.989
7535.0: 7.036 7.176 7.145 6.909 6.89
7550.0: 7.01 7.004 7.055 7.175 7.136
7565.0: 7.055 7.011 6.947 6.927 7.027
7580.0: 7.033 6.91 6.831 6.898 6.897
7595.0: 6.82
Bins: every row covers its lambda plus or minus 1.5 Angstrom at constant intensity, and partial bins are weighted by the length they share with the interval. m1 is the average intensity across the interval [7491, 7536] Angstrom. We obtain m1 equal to 6.97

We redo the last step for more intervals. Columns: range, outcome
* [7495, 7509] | 6.98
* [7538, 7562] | 7.04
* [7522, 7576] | 7.02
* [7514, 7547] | 7.01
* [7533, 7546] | 7.06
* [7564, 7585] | 6.98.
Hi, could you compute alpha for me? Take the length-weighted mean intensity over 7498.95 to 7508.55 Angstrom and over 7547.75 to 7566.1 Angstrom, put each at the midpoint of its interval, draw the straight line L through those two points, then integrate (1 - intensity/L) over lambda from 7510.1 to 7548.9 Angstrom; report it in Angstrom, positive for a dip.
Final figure 0.2 Angstrom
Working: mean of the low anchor 7.04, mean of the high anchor 7.07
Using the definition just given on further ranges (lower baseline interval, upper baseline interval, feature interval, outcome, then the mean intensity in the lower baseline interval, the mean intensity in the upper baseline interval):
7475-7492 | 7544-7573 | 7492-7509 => 0.23 Angstrom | 7.04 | 7.02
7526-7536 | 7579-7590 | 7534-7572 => -0.52 Angstrom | 6.97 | 6.91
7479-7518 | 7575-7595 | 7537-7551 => -0.13 Angstrom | 6.99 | 6.92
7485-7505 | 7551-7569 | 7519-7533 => 0.06 Angstrom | 6.92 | 7.07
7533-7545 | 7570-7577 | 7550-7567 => -0.17 Angstrom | 7.07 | 6.96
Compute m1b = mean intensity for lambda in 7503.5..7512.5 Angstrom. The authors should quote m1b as 7.06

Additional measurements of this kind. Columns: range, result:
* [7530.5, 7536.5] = 7.01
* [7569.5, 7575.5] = 6.94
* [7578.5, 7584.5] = 6.97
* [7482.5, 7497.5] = 6.91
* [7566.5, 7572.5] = 6.98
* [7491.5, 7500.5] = 6.81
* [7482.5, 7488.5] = 7.08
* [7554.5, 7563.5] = 7.12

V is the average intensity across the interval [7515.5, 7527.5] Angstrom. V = 6.99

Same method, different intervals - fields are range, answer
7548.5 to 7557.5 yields 7.02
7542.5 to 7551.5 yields 6.94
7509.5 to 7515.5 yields 7.03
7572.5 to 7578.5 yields 6.98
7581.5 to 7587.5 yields 6.87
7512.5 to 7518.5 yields 7.05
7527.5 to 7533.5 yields 6.96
